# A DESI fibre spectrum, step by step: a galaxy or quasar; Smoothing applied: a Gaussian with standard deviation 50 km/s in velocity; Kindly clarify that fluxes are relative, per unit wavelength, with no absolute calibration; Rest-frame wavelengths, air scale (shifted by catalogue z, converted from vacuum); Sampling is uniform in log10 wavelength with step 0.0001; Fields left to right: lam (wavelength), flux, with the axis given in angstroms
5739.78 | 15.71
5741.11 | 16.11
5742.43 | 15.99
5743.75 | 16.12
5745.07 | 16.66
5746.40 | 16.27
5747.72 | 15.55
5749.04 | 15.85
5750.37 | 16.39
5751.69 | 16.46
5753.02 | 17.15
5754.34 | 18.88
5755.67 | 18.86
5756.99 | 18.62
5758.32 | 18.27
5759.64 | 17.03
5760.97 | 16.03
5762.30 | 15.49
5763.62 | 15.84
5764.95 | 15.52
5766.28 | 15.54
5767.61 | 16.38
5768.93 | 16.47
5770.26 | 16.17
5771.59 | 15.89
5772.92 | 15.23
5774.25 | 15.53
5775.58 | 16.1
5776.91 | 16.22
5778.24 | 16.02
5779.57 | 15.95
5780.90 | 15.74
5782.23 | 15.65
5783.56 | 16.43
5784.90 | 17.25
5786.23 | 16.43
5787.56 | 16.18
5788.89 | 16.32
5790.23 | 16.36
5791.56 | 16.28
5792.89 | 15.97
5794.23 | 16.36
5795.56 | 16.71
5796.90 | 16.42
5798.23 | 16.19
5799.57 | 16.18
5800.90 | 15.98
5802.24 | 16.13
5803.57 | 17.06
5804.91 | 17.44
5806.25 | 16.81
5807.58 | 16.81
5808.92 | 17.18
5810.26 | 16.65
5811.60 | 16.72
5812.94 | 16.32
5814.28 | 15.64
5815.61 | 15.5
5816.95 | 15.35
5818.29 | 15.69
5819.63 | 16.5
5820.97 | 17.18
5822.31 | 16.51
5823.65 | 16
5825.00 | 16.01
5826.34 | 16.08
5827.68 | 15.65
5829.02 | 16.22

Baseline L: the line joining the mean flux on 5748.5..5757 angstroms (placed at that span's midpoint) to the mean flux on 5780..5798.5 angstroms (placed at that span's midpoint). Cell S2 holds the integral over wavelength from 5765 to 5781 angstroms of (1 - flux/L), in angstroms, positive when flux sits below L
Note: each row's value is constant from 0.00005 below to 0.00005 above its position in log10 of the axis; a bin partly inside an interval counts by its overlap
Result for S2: 0.8 angstroms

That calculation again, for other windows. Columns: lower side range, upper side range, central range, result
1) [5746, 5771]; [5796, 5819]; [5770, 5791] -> 0.6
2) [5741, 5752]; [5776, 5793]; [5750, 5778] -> -0.7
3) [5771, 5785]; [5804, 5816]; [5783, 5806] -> -0.3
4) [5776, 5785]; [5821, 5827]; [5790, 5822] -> -0.4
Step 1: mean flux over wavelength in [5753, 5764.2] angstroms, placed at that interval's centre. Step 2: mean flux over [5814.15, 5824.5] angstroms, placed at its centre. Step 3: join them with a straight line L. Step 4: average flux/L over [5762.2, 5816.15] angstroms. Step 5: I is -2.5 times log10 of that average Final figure 0.03 mag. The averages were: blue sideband 17.4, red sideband 16.1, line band 16.2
